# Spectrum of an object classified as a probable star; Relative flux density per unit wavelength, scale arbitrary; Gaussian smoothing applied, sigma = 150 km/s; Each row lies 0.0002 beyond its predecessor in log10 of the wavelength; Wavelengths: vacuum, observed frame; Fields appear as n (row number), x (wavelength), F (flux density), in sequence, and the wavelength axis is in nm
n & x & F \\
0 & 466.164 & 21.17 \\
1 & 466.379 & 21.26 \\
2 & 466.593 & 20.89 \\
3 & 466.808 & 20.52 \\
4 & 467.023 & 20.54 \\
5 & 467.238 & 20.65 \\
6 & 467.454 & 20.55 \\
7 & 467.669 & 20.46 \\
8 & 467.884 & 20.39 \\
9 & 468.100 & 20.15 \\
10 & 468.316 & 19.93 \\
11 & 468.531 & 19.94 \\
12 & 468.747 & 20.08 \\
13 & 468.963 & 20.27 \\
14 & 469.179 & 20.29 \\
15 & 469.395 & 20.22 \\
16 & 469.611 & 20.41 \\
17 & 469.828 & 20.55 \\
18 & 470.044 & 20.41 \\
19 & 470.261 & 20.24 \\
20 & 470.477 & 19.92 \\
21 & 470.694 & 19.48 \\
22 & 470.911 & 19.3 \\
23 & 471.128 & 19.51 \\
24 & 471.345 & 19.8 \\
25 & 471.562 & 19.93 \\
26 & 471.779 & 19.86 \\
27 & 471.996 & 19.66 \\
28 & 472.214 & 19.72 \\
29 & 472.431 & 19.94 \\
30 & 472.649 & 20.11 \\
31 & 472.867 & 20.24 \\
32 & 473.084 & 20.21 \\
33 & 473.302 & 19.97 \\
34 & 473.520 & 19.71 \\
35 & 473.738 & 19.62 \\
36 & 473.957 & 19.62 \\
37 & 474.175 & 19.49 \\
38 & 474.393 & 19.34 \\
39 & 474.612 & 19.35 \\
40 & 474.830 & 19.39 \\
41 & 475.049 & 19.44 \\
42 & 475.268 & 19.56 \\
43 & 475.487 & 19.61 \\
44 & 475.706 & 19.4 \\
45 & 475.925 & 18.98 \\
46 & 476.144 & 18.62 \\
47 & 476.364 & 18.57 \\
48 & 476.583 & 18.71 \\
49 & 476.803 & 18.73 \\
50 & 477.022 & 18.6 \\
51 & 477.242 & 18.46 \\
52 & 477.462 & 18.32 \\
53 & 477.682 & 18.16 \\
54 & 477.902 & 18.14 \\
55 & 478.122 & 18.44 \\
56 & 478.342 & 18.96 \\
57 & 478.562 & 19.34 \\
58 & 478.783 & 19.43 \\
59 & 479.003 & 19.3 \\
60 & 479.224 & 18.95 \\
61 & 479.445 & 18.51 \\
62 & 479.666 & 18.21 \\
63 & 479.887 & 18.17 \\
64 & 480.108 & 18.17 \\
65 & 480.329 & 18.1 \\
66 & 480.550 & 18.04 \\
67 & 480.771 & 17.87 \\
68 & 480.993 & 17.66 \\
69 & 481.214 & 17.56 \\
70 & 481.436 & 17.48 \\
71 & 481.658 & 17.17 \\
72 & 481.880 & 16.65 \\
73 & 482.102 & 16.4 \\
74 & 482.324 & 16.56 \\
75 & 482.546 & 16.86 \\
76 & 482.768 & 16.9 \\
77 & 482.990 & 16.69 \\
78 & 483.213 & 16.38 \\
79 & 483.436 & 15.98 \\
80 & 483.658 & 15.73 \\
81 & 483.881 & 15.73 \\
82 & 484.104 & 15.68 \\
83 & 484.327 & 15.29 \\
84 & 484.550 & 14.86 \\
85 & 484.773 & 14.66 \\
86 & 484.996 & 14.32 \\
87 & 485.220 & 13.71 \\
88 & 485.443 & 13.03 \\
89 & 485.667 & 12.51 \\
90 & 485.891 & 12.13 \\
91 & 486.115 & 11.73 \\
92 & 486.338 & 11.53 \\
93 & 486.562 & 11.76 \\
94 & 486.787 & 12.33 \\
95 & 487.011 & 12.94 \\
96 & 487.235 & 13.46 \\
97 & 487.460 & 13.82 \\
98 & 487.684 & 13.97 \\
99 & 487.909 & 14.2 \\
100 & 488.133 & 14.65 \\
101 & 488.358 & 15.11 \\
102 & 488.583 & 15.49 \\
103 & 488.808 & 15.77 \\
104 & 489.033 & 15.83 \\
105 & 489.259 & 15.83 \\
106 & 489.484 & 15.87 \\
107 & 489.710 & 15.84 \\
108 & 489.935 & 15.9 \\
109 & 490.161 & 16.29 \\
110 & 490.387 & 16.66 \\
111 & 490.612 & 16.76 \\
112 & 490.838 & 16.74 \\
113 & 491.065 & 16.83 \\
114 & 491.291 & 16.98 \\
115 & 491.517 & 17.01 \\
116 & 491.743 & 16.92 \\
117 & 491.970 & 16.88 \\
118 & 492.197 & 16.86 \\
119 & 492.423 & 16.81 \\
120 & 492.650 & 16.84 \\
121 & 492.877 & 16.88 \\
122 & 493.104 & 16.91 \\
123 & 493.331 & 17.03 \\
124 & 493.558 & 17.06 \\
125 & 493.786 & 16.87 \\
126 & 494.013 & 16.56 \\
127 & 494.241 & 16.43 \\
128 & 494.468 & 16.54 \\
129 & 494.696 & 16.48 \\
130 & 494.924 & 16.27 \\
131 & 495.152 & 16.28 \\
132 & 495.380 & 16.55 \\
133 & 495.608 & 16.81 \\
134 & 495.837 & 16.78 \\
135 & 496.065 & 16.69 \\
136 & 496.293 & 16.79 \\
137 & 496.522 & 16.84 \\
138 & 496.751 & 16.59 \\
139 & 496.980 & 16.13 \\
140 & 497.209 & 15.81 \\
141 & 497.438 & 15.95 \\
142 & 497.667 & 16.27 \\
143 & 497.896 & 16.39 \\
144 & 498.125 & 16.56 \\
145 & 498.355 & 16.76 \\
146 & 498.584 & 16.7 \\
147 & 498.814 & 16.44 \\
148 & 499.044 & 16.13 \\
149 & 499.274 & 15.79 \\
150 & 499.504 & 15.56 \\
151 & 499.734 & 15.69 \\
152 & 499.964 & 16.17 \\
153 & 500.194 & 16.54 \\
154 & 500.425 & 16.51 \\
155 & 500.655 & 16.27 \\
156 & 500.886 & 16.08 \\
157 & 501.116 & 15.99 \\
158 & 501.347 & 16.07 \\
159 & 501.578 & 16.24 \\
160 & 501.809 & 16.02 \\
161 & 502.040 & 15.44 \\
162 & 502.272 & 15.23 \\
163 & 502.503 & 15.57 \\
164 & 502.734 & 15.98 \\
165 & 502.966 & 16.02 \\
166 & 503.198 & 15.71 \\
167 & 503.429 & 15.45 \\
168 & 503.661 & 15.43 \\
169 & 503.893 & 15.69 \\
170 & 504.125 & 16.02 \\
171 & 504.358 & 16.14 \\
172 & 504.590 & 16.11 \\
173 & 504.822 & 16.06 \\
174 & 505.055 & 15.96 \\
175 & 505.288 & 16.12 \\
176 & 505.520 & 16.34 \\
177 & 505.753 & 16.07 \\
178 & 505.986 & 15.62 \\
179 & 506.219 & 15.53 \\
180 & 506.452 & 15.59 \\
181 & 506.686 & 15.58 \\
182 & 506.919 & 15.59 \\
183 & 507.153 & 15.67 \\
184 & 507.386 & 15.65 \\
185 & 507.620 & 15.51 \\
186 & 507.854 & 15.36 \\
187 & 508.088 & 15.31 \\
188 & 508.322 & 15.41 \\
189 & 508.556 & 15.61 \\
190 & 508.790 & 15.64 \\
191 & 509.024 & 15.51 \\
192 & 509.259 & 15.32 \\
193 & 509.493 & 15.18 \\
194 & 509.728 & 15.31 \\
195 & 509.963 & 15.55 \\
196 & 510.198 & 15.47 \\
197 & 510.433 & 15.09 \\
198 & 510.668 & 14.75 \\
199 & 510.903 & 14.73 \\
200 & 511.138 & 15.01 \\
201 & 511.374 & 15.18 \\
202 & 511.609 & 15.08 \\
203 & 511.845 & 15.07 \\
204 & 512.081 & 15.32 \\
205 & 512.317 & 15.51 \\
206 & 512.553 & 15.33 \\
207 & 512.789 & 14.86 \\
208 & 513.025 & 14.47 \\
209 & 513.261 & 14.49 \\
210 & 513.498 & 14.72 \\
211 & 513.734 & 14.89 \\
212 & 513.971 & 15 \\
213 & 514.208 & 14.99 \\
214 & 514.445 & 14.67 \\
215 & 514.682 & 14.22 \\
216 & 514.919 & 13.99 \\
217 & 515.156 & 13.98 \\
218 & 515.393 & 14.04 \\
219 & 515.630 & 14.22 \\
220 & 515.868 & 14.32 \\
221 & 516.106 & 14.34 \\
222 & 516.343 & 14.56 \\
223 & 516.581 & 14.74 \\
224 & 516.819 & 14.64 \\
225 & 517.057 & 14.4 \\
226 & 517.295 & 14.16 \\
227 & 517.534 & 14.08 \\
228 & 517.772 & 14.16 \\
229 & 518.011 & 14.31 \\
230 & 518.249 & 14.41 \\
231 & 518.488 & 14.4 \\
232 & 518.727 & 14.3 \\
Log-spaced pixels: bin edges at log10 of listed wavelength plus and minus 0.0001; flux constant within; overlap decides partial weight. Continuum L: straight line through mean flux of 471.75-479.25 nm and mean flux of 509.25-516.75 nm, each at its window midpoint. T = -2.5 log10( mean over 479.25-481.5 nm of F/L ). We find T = 0.04 mag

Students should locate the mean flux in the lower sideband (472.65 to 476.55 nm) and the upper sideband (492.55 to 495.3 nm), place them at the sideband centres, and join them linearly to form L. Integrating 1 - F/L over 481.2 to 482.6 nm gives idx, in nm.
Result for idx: 0.11 nm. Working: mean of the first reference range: 19.5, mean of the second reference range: 16.7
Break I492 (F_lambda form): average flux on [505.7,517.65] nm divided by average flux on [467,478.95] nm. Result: 0.77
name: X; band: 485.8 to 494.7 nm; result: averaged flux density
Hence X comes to 15.5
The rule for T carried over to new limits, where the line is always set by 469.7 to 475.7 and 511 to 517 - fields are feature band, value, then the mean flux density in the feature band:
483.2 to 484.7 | 0.18 mag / 15.6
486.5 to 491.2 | 0.18 mag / 15.1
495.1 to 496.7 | 0.02 mag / 16.7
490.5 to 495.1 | 0.03 mag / 16.8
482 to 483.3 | 0.12 mag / 16.6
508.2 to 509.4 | -0.01 mag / 15.5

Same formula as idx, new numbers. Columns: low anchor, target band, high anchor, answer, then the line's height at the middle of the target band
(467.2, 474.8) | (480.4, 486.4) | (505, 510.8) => 0.95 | 18.5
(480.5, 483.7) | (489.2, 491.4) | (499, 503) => 0.02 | 16.5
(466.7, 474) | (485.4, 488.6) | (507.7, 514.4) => 0.86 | 18.1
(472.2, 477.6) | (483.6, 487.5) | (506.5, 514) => 0.97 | 18.1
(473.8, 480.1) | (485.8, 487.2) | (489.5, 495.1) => 0.43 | 17.5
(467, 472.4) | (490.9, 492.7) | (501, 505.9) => 0.05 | 17.3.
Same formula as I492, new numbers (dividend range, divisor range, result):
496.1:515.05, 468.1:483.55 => 0.83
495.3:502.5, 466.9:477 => 0.82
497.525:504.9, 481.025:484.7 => 0.98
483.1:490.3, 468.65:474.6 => 0.73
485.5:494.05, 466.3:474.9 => 0.77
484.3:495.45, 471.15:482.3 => 0.81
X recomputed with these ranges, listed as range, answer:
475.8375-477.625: 18.6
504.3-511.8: 15.5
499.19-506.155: 15.9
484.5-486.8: 12.9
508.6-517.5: 14.8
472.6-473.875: 20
